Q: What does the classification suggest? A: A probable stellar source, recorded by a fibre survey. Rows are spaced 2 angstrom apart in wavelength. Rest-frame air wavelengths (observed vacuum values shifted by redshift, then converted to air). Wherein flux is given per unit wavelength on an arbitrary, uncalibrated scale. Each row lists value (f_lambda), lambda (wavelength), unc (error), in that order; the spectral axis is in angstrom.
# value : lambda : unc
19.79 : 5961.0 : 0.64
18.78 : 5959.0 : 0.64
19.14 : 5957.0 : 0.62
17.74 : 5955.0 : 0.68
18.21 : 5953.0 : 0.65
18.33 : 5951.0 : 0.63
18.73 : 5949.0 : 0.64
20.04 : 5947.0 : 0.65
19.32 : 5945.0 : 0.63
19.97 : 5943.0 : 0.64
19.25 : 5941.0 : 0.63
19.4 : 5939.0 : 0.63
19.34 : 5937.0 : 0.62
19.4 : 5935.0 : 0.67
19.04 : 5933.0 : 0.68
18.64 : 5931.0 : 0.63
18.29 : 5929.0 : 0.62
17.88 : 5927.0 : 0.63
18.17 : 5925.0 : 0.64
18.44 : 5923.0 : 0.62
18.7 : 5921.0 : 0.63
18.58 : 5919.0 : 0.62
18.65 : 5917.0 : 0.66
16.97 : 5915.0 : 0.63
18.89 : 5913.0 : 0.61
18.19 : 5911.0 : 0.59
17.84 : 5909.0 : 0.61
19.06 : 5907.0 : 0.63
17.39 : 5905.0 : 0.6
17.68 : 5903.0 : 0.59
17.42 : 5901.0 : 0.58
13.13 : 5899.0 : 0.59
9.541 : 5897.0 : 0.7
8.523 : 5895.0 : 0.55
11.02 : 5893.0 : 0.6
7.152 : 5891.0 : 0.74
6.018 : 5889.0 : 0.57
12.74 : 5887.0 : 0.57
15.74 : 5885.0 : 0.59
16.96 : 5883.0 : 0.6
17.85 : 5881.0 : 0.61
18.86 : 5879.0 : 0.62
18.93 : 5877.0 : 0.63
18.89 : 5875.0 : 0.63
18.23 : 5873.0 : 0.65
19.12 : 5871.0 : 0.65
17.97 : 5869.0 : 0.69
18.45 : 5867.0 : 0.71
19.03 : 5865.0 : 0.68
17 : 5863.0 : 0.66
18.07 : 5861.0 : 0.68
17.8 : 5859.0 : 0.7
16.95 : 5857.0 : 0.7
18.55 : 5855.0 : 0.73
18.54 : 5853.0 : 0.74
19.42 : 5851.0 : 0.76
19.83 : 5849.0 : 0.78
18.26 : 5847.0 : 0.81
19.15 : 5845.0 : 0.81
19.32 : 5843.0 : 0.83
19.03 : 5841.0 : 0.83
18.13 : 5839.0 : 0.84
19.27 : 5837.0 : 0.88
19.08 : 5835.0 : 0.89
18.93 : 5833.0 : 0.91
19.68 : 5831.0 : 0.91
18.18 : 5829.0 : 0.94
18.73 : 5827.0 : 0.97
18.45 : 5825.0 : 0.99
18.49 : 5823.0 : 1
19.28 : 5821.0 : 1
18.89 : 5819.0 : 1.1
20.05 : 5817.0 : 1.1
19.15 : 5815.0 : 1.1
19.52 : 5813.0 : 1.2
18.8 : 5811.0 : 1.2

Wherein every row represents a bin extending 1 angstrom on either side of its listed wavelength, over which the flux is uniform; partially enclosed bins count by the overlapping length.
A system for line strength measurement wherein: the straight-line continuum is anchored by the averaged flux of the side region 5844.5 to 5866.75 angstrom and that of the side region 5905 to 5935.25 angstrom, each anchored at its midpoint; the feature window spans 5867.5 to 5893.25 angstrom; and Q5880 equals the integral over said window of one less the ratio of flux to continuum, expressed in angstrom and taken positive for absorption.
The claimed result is 4.0 angstrom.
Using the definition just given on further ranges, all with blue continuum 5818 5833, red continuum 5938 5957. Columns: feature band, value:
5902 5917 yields 0.7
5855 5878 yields 0.8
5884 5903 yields 7.4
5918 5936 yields 0.4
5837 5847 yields 0.0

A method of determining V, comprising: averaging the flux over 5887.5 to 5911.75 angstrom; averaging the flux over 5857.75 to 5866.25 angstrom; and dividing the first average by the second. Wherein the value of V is 0.8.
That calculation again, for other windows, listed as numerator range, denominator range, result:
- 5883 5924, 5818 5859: 0.81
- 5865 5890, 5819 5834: 0.89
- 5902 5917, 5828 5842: 0.95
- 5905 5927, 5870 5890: 1.12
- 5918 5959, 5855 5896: 1.19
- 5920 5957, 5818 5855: 1.00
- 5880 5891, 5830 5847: 0.70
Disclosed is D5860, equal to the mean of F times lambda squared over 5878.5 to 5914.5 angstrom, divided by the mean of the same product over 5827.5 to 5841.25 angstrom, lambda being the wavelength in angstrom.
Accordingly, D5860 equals 0.8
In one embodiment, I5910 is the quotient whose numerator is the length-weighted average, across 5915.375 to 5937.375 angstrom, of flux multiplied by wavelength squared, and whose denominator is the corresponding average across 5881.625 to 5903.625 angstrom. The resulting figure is 1.5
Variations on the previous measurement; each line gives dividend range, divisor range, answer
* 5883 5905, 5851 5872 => 0.69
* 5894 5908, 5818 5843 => 0.80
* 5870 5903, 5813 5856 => 0.78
